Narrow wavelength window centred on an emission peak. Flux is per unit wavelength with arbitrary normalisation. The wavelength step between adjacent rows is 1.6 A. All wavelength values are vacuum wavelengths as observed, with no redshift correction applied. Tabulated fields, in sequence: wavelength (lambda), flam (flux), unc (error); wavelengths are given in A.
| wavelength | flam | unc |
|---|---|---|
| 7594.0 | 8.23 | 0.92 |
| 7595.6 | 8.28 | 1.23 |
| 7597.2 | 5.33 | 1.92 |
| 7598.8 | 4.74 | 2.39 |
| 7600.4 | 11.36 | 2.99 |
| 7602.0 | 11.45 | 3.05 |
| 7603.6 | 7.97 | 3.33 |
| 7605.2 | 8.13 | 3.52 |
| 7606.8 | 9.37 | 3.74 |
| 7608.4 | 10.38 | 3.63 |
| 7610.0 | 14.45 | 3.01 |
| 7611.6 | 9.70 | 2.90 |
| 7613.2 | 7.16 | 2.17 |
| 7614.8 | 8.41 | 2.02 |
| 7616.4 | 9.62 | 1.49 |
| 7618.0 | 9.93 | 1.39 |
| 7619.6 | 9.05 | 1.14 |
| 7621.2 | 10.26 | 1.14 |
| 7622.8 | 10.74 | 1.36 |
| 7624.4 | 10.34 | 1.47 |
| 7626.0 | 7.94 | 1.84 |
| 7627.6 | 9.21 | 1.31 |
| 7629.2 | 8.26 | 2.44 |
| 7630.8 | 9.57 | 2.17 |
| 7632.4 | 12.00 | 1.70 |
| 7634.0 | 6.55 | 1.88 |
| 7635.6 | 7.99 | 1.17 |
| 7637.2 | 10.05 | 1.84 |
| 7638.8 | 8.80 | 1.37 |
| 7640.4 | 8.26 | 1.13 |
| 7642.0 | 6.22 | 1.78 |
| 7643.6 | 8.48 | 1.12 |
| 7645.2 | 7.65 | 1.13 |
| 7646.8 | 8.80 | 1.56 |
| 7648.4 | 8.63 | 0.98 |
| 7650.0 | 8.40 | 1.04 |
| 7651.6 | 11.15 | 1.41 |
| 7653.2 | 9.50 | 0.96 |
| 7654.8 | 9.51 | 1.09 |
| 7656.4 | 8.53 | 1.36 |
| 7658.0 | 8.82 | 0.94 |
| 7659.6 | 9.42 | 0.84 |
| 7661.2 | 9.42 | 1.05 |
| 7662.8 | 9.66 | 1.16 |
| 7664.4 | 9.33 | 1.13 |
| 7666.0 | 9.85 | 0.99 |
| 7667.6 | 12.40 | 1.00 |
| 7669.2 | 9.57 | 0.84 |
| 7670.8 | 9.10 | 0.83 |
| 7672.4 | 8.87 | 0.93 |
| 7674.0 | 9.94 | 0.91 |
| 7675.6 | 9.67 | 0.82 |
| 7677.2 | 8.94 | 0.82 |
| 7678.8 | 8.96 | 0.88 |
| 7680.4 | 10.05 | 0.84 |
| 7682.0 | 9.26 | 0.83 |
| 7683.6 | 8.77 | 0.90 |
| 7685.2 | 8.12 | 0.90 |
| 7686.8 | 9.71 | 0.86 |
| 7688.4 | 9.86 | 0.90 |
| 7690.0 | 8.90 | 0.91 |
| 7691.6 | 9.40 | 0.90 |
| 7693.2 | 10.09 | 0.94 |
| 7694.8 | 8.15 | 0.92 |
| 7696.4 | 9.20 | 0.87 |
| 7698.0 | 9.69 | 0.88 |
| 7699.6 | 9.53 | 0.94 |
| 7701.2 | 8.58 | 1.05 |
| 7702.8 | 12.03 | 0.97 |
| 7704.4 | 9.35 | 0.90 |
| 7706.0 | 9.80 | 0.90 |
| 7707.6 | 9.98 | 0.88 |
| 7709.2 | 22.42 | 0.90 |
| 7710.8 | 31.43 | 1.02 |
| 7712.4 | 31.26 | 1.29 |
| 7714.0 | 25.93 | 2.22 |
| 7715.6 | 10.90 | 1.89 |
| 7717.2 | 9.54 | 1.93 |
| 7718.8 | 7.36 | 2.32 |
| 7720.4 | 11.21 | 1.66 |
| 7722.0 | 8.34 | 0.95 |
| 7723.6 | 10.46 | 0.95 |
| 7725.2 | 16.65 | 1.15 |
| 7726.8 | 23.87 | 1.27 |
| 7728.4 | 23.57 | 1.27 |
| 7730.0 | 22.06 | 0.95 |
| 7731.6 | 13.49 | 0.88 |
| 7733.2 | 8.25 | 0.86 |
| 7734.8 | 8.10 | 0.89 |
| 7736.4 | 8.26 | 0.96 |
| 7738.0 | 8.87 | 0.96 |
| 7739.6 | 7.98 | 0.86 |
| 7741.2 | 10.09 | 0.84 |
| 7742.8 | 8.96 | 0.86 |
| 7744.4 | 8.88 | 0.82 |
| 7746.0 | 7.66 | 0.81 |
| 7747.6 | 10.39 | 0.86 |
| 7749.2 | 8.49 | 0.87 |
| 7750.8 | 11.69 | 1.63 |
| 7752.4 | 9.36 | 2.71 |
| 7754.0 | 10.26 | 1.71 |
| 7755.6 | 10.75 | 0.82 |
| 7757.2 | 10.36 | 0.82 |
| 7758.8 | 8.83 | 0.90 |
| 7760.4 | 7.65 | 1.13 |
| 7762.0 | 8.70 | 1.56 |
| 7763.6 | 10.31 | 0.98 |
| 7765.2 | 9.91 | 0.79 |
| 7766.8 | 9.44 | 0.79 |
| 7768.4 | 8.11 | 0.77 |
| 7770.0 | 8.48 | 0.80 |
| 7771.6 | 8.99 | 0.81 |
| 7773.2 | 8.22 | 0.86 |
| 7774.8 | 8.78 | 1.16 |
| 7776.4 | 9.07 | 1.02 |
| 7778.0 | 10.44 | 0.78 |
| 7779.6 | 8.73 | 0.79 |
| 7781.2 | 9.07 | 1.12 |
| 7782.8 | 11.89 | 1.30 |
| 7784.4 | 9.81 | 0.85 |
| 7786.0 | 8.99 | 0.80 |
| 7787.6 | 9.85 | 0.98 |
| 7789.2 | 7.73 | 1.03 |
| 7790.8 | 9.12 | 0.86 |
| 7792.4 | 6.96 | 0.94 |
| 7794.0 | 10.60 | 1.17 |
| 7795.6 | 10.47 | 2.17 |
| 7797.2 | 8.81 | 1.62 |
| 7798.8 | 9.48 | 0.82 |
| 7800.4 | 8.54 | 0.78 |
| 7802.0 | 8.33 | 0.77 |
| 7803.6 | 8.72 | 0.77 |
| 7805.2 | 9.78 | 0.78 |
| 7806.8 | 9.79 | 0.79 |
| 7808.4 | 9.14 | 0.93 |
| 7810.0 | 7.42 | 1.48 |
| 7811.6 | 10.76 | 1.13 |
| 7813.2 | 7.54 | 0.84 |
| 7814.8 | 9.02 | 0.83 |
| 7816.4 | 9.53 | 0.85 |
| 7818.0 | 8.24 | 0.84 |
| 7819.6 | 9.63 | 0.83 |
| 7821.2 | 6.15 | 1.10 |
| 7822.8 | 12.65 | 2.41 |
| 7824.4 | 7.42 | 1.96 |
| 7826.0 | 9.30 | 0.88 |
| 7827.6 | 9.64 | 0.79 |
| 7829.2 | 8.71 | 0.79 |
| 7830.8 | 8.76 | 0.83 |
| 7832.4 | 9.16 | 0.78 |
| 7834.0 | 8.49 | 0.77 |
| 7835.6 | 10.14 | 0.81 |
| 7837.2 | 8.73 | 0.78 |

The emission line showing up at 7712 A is [S II] 6716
